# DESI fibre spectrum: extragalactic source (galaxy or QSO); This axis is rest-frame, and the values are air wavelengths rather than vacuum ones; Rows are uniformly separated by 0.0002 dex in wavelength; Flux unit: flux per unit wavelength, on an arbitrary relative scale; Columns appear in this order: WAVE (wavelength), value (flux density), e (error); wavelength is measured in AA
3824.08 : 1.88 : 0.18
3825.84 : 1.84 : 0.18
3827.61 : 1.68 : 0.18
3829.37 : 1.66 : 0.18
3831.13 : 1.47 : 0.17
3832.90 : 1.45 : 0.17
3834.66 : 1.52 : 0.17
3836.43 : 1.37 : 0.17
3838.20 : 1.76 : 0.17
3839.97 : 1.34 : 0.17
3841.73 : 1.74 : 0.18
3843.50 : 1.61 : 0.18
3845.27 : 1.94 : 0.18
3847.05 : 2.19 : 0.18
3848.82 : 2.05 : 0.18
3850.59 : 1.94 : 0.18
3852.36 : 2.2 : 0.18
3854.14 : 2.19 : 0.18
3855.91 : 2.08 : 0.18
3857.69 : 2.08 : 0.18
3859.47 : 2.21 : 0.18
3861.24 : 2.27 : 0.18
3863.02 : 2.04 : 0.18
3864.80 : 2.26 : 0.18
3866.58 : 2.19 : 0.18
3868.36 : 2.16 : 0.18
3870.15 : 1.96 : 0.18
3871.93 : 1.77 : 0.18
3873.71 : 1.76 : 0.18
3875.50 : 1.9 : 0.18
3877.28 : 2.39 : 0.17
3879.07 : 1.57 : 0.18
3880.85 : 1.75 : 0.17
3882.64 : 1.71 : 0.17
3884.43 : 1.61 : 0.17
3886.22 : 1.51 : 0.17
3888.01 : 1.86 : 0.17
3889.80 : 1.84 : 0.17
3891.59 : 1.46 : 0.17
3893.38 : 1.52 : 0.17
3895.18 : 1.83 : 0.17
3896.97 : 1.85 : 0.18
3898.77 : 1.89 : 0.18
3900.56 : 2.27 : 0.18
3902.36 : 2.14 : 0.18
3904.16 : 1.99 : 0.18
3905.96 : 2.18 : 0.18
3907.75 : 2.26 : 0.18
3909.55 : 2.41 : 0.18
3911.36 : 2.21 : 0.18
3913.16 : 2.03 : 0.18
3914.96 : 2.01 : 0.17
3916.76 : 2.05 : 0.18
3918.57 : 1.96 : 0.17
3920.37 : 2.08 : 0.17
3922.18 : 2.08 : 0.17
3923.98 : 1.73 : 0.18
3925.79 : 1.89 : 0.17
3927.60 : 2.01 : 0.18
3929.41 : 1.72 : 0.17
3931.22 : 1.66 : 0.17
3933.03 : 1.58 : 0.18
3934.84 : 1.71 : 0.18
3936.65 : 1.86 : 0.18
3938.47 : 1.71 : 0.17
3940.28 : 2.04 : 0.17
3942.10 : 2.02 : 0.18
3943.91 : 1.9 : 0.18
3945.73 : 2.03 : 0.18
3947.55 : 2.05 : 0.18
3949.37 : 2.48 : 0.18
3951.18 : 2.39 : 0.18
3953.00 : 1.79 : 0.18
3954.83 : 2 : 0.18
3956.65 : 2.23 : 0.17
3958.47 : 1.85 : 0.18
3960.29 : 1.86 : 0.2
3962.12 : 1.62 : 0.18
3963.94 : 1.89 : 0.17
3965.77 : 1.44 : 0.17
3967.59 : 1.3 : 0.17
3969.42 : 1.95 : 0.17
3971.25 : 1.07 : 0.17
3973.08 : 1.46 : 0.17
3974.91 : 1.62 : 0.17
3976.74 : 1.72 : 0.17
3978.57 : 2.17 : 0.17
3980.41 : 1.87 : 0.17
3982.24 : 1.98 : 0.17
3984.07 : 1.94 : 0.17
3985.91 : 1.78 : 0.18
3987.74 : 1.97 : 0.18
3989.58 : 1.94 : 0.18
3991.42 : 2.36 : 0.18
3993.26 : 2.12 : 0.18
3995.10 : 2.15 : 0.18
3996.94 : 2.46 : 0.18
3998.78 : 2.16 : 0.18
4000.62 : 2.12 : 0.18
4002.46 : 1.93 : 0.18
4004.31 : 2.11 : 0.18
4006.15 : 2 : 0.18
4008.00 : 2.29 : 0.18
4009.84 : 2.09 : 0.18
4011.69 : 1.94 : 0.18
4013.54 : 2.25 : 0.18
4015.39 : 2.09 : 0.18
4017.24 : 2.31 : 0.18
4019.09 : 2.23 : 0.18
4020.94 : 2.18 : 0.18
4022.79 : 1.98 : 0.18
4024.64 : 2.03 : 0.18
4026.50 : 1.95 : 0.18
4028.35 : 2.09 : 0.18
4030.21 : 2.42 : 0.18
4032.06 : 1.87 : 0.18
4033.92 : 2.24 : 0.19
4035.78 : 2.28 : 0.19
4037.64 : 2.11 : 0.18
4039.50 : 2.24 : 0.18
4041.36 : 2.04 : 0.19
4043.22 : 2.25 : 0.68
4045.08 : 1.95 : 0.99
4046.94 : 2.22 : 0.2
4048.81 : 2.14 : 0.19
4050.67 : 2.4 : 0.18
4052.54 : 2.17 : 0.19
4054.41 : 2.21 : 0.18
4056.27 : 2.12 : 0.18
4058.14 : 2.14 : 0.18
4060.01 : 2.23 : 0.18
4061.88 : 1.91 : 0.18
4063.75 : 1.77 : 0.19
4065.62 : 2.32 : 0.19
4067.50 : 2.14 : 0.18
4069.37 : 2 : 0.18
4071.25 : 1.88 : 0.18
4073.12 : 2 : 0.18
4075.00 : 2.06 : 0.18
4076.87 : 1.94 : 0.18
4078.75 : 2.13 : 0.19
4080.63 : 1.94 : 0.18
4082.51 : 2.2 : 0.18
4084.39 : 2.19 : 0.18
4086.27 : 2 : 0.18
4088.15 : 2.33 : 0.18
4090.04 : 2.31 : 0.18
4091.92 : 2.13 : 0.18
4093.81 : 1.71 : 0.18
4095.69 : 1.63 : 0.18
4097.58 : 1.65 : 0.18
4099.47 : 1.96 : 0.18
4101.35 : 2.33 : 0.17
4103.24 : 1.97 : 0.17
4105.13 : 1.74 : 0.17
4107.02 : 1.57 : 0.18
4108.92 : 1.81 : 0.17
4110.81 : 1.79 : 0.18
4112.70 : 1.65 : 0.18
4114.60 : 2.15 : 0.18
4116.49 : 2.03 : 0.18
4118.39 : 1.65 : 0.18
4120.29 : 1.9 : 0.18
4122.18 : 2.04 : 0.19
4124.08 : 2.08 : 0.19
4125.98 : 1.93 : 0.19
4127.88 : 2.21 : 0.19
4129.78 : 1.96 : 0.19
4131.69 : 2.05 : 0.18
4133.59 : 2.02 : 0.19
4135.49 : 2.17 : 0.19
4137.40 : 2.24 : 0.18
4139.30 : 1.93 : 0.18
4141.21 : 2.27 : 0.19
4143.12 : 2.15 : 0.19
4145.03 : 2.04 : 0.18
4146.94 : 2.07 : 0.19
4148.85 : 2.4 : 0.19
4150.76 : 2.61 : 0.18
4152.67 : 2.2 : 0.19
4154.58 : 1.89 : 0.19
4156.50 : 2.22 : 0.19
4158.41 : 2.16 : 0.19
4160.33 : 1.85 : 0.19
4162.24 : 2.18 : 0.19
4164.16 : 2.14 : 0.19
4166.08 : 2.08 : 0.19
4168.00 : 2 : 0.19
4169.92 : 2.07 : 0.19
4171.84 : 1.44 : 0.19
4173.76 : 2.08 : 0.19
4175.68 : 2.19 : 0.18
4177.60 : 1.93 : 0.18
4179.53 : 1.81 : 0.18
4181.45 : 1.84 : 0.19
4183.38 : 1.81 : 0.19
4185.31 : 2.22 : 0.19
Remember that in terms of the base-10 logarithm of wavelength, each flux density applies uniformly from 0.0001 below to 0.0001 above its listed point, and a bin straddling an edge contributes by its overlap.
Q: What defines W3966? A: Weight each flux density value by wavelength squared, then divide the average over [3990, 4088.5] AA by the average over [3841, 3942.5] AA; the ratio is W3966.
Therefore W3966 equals 1.2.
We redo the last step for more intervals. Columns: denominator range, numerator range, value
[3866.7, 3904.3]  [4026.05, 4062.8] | 1.26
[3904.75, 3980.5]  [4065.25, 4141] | 1.14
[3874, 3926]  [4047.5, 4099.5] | 1.16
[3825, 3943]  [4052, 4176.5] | 1.20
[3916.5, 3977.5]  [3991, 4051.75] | 1.21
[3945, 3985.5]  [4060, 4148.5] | 1.16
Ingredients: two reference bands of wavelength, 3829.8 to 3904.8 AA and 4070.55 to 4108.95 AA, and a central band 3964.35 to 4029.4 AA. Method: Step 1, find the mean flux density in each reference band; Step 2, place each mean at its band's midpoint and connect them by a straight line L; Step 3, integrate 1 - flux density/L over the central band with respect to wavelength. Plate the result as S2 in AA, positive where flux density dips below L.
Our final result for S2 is -1.3 AA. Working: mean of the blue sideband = 1.87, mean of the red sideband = 1.98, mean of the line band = 1.97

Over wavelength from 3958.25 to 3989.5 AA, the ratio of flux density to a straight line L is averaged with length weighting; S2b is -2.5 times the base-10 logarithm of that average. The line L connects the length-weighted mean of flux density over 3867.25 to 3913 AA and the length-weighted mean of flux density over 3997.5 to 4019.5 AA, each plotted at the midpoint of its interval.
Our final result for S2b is 0.189 mag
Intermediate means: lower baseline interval 1.92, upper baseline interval 2.13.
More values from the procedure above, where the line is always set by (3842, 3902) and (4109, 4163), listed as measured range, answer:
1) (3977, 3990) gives 0.03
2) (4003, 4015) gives -0.06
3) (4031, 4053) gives -0.08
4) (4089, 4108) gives 0.08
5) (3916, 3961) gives 0.01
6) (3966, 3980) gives 0.22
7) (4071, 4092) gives -0.03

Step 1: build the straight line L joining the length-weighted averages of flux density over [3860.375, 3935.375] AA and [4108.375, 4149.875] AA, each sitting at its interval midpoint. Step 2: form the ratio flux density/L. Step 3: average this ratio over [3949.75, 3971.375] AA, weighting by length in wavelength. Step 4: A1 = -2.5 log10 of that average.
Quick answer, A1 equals 0.08 mag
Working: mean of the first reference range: 1.93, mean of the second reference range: 2.03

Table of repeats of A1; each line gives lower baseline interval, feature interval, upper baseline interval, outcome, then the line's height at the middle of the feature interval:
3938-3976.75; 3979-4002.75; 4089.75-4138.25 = -0.11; 1.86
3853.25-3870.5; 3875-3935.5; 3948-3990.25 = 0.07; 2.02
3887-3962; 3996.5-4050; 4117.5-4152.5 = -0.06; 2.02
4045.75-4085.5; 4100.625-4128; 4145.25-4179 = 0.10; 2.09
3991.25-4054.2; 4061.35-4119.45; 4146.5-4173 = 0.08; 2.12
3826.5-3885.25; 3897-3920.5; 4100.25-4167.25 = -0.11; 1.91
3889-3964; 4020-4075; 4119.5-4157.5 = -0.03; 2.05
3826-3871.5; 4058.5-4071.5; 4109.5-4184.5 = -0.03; 1.99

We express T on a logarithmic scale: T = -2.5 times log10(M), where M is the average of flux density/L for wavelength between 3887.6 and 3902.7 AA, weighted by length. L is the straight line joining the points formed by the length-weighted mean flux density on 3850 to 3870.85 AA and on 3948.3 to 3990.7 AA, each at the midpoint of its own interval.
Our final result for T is 0.11 mag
